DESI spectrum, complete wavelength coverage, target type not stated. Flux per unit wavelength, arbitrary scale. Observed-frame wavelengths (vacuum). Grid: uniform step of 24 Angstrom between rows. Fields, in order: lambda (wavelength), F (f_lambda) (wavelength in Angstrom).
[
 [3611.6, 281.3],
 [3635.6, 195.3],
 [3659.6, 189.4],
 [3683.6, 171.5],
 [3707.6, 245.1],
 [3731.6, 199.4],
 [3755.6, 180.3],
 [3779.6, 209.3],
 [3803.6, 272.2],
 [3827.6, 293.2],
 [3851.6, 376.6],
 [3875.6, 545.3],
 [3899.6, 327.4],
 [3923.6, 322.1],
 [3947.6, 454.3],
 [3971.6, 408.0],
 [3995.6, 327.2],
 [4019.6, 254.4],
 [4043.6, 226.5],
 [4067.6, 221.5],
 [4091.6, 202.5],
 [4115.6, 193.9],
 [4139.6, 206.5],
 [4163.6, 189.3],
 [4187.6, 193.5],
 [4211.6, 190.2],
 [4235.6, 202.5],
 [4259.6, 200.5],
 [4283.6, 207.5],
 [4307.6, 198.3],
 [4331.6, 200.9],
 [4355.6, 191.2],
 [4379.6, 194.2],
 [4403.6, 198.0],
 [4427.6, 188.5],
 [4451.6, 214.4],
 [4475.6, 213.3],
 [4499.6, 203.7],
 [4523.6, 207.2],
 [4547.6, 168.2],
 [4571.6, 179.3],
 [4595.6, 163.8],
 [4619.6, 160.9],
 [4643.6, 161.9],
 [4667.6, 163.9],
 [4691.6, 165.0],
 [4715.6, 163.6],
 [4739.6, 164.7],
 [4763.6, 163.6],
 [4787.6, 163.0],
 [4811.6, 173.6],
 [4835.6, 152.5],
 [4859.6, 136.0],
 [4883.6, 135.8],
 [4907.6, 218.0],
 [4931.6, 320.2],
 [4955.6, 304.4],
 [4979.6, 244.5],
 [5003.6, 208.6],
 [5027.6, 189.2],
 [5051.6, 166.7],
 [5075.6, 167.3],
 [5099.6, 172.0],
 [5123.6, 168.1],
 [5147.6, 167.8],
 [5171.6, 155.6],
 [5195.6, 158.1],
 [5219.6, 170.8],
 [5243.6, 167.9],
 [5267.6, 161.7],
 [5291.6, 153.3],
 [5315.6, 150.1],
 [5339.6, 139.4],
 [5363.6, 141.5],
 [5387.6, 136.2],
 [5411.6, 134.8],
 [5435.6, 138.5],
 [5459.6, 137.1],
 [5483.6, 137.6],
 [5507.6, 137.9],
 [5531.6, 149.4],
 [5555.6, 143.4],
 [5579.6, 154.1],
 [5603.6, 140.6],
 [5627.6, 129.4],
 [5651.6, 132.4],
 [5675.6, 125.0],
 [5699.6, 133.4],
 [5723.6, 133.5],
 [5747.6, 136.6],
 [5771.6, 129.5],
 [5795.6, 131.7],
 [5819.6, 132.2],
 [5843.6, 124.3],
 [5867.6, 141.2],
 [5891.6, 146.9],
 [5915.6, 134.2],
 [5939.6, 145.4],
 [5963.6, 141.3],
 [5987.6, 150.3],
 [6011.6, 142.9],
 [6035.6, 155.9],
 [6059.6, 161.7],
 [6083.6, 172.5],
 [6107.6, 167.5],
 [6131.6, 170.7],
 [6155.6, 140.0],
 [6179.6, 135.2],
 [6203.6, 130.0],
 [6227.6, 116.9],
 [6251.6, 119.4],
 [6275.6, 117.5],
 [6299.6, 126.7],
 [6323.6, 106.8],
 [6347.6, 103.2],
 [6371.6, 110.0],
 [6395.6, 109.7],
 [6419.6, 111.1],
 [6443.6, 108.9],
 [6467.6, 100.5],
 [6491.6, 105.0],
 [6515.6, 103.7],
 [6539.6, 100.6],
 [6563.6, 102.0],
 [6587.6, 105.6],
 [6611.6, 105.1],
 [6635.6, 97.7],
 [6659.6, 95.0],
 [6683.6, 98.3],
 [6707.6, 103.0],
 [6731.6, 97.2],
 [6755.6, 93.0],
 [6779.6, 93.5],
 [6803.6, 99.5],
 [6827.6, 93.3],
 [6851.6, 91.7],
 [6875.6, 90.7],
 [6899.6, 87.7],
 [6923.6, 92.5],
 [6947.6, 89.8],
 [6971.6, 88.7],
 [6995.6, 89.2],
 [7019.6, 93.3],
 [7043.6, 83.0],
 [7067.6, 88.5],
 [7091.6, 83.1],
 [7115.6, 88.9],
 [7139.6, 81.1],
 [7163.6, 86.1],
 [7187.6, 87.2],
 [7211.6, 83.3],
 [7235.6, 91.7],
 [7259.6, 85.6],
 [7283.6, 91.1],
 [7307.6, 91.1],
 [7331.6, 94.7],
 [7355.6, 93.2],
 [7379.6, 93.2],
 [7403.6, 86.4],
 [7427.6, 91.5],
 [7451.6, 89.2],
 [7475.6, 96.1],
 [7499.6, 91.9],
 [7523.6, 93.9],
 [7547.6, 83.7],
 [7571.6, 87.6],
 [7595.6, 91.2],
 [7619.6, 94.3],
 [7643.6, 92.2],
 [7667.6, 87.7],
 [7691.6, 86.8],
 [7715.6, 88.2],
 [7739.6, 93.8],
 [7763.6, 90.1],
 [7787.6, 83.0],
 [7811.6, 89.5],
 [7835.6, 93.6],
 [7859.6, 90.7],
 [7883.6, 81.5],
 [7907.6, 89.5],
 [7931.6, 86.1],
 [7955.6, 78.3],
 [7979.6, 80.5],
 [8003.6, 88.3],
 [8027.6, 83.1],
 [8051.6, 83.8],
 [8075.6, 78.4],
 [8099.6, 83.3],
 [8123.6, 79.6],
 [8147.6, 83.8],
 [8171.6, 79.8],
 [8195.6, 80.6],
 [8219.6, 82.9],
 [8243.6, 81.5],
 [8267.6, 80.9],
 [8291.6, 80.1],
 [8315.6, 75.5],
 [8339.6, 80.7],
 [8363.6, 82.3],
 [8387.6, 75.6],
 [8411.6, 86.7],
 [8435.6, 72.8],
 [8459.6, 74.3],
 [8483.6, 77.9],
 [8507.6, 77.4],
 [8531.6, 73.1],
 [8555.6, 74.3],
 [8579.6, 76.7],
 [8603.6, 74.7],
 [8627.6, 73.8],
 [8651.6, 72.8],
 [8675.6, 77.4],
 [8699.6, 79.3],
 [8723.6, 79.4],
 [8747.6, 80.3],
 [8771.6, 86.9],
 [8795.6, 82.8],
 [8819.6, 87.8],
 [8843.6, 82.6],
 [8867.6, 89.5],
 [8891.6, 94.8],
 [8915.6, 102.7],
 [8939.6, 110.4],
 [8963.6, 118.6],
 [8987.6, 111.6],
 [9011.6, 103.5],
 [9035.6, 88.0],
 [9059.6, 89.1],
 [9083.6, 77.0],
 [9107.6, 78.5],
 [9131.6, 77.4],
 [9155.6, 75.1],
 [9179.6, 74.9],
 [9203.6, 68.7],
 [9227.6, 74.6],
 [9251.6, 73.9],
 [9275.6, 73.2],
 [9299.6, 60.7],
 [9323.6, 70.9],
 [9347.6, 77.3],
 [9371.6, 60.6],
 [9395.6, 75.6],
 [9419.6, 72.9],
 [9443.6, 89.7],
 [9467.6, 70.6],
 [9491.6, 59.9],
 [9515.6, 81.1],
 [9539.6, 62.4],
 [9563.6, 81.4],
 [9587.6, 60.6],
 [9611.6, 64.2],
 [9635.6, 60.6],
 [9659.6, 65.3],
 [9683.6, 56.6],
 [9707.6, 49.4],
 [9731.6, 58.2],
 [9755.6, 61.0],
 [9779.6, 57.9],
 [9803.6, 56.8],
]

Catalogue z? 2.192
